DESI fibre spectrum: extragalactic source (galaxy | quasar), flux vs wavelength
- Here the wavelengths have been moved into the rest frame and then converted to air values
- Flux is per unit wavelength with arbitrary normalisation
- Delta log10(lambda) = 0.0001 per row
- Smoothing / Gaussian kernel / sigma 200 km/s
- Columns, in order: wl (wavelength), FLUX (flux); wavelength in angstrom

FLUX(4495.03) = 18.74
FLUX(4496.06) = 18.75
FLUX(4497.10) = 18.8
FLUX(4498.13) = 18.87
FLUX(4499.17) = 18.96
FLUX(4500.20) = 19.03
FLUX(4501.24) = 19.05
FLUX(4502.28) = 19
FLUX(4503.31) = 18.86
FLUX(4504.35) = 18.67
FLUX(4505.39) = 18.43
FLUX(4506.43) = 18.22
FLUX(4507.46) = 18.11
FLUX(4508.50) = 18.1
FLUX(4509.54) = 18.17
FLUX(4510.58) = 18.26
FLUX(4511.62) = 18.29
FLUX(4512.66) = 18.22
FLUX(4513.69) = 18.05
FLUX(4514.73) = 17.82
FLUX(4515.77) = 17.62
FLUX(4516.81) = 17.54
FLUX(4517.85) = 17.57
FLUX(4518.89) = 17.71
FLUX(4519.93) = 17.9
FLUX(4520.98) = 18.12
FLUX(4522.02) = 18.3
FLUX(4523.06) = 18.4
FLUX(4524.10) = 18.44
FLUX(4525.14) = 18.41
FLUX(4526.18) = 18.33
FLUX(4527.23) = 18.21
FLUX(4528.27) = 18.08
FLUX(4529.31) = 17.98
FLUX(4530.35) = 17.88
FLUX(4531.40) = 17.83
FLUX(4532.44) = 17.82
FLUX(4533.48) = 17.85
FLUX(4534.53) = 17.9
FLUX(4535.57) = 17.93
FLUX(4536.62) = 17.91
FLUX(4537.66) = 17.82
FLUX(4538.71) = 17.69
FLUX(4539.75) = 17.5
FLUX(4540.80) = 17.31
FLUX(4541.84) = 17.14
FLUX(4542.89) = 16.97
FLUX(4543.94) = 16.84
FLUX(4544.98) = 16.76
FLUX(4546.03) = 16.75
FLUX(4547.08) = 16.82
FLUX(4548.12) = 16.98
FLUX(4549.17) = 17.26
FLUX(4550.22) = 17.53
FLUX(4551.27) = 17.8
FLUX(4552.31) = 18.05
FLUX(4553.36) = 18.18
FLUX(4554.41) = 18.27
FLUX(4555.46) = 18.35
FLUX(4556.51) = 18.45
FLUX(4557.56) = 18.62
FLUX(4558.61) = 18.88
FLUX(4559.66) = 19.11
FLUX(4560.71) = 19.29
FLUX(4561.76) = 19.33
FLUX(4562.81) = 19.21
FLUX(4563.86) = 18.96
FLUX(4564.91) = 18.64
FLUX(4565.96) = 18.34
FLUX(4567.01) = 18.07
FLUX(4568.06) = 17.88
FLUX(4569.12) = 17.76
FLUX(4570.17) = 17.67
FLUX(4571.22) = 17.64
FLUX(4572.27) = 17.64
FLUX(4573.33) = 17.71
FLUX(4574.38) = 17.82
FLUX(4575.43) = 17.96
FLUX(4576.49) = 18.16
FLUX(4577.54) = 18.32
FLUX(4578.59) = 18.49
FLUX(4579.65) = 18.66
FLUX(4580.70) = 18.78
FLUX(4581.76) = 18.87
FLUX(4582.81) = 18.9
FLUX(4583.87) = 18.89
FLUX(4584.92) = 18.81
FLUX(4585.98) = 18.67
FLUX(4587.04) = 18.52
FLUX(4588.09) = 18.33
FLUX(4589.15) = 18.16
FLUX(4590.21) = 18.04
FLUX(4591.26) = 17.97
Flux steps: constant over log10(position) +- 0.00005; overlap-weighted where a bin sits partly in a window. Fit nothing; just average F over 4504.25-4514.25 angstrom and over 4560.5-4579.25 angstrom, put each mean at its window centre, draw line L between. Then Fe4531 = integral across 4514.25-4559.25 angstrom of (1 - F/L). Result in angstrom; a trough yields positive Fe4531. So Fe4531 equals 1.09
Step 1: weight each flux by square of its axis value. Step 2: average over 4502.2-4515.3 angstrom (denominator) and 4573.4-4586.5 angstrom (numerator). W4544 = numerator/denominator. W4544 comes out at 1.04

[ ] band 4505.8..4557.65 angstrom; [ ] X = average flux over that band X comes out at 17.8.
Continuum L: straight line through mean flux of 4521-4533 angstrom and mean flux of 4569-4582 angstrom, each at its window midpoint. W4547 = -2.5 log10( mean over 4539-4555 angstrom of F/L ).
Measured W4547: 0.048 mag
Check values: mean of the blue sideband 18.2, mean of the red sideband 18.1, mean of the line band 17.4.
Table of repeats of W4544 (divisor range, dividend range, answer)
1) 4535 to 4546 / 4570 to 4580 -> 1.05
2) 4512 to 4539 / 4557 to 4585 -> 1.05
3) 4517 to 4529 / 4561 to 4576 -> 1.03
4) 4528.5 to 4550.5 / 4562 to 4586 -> 1.07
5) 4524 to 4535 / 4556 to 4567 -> 1.06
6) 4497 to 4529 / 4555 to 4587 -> 1.03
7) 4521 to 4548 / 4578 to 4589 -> 1.08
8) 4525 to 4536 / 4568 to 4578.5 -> 1.01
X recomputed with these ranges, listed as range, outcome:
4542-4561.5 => 17.8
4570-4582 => 18.1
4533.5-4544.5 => 17.5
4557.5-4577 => 18.3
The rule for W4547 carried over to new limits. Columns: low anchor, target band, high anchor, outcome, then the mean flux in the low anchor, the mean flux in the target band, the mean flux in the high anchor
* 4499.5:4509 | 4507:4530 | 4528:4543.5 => 0.008 mag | 18.6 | 18.1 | 17.7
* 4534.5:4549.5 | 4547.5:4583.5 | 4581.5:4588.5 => -0.013 mag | 17.3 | 18.3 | 18.7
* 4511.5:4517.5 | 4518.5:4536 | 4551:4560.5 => 0.001 mag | 17.9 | 18.1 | 18.5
